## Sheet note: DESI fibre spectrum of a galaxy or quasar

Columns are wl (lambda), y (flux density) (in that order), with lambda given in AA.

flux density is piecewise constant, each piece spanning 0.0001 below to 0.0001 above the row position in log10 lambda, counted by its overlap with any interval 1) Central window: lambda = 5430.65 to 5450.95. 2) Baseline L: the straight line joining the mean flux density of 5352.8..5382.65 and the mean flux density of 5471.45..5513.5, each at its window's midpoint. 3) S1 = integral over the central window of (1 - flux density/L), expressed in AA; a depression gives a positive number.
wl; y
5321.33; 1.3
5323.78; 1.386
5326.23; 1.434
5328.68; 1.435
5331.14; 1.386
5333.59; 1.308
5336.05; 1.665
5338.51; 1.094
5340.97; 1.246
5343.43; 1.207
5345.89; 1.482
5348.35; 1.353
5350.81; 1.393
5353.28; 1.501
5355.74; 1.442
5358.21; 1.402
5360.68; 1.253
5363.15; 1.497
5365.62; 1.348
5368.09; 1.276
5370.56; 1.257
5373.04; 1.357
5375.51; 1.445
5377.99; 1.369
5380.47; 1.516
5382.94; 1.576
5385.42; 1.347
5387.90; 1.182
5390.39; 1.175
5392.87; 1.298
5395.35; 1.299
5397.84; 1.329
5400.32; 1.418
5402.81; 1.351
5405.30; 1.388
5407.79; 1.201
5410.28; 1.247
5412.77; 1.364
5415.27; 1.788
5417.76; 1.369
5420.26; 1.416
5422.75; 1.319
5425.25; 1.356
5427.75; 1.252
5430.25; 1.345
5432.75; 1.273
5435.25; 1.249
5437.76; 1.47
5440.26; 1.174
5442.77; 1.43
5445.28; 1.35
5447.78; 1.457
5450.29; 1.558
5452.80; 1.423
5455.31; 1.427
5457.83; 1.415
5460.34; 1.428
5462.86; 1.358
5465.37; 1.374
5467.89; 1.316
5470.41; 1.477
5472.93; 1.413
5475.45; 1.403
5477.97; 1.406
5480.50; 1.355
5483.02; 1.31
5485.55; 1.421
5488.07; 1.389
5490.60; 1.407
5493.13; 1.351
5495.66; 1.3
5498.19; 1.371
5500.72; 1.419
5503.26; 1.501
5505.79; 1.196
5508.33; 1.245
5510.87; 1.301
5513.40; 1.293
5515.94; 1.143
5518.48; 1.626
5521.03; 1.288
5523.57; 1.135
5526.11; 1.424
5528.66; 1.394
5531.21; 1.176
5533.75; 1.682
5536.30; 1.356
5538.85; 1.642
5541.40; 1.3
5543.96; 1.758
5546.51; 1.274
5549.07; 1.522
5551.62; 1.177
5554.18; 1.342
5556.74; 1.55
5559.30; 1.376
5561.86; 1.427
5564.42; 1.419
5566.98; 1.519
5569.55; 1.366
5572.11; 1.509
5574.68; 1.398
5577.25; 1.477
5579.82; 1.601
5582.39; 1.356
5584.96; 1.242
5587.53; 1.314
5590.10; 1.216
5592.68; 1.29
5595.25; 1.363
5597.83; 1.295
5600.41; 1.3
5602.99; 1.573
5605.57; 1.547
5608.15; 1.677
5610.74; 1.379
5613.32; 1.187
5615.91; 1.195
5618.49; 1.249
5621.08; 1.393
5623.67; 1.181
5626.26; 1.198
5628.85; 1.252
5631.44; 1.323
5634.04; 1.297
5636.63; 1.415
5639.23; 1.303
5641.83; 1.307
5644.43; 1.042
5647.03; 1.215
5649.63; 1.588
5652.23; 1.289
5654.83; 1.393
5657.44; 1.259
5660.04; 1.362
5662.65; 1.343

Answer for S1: 0.1 AA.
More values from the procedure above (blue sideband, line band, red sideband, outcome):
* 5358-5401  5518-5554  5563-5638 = -1.19 AA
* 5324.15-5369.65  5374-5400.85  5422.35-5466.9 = 0.28 AA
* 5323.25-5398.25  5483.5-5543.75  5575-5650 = -1.07 AA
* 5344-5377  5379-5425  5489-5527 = 0.07 AA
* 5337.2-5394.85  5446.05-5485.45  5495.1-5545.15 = -1.15 AA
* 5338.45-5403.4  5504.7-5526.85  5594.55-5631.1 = 0.88 AA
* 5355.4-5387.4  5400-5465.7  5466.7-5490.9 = 0.48 AA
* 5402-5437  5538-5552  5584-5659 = -1.30 AA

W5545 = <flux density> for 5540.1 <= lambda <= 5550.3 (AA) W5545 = 1.46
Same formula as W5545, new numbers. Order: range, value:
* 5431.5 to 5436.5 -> 1.26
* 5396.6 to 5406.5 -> 1.37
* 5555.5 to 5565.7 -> 1.44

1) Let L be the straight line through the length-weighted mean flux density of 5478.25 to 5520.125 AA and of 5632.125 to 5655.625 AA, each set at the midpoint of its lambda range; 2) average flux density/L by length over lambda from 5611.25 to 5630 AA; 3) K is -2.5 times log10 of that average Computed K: 0.07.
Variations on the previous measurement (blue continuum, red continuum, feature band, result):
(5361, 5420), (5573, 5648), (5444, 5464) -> -0.06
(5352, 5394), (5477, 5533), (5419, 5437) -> 0.03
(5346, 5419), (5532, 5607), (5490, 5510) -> 0.04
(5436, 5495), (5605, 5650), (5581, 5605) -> -0.01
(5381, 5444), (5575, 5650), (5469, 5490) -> -0.04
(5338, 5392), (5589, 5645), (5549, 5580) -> -0.08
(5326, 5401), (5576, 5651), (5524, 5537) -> -0.04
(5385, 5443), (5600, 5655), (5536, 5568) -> -0.08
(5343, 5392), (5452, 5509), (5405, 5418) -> -0.02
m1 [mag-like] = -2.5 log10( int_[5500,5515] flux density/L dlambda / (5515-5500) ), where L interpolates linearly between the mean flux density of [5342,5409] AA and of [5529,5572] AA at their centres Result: 0.08 mag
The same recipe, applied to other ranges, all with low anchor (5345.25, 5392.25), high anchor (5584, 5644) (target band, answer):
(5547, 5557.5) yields -0.036 mag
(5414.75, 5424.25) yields -0.064 mag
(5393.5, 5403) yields 0.018 mag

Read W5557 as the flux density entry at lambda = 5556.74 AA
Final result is 1.55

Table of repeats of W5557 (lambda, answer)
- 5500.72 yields 1.419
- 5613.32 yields 1.187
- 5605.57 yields 1.547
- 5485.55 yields 1.421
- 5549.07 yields 1.522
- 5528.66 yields 1.394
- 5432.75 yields 1.273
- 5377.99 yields 1.369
